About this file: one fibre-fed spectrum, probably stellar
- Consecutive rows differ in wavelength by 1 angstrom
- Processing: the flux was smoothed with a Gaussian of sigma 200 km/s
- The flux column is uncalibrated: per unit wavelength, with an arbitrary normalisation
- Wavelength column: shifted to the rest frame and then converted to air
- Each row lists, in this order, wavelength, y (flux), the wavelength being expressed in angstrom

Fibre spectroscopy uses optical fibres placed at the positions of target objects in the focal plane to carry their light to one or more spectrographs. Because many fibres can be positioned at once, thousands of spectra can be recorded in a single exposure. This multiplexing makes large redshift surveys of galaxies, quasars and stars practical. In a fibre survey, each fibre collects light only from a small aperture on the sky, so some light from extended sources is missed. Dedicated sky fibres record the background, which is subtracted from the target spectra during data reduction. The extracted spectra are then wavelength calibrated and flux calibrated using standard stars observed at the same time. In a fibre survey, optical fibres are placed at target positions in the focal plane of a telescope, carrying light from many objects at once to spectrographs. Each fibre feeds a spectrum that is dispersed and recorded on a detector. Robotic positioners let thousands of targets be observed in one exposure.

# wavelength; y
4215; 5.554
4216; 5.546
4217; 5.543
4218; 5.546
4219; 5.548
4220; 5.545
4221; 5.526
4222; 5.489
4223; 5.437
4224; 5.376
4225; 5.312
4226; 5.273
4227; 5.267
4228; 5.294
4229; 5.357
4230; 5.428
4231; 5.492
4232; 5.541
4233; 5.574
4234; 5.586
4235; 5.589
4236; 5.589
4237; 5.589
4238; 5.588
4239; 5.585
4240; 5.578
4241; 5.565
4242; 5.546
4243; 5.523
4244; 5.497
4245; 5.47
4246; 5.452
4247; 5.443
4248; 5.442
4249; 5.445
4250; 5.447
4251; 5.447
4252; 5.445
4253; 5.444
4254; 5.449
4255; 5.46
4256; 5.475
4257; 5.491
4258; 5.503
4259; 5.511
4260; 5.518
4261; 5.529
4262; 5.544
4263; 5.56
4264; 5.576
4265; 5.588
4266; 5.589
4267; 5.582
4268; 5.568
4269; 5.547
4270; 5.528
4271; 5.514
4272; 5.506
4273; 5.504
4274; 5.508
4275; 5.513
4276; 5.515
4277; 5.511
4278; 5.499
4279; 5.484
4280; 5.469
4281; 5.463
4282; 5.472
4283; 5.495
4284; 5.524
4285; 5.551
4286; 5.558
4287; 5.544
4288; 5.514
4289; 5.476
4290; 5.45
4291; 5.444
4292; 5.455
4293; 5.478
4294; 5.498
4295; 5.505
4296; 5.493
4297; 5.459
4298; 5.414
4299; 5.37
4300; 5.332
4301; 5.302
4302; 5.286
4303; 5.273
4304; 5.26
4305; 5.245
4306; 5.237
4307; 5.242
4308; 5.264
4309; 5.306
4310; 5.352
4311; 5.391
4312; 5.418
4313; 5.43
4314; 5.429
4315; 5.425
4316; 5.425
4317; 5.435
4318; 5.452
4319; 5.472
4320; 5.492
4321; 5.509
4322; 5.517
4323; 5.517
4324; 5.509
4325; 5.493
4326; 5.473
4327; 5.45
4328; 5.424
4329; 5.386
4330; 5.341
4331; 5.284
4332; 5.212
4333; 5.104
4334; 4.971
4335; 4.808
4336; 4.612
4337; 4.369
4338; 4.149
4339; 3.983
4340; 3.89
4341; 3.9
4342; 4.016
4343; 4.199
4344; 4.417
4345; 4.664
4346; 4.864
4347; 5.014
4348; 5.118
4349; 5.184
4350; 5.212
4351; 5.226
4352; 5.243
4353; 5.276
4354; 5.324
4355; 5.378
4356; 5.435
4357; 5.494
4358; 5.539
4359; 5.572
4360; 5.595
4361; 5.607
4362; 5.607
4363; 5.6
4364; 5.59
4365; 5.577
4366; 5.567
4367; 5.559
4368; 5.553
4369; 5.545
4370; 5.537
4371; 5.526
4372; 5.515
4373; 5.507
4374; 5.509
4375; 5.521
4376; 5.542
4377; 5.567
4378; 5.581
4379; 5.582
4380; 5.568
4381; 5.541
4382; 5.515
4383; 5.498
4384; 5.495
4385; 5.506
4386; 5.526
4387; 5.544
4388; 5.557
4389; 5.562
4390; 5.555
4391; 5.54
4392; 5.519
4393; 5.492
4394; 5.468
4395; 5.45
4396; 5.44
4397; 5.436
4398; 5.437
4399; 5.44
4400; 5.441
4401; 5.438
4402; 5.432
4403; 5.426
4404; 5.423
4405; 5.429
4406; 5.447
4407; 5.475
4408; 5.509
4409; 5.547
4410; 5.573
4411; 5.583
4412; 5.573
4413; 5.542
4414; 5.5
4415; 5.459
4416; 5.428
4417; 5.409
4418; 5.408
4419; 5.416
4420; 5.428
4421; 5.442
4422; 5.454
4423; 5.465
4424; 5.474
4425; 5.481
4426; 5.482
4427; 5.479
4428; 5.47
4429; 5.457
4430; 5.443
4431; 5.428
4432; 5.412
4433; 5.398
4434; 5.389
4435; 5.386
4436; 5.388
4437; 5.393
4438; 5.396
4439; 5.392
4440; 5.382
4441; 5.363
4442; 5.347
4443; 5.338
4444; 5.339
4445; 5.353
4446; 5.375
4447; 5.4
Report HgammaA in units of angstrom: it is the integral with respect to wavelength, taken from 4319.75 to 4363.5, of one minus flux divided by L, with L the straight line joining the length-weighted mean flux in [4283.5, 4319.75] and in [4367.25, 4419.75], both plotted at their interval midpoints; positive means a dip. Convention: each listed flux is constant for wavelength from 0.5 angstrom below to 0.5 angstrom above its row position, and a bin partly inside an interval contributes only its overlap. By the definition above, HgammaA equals 2.90 angstrom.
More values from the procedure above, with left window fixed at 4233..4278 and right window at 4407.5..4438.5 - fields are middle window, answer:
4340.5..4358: 1.7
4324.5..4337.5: 0.8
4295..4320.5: 0.6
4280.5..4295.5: 0.0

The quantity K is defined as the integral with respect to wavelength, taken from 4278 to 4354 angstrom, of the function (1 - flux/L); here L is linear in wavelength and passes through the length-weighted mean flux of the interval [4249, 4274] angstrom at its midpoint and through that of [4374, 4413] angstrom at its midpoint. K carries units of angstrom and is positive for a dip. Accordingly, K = 4.1 angstrom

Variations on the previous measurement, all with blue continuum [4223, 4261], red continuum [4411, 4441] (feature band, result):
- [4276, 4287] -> -0.07 angstrom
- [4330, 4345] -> 2.56 angstrom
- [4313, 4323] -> 0.00 angstrom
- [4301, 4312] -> 0.34 angstrom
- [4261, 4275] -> -0.19 angstrom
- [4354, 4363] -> -0.11 angstrom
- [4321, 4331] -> 0.02 angstrom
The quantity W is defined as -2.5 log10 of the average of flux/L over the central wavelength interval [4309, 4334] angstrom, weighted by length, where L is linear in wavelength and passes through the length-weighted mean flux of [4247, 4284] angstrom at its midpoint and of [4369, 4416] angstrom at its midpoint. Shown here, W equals 0.02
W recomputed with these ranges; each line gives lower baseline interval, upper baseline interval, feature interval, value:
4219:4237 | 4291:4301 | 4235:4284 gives -0.013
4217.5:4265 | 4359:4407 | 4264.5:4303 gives 0.002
